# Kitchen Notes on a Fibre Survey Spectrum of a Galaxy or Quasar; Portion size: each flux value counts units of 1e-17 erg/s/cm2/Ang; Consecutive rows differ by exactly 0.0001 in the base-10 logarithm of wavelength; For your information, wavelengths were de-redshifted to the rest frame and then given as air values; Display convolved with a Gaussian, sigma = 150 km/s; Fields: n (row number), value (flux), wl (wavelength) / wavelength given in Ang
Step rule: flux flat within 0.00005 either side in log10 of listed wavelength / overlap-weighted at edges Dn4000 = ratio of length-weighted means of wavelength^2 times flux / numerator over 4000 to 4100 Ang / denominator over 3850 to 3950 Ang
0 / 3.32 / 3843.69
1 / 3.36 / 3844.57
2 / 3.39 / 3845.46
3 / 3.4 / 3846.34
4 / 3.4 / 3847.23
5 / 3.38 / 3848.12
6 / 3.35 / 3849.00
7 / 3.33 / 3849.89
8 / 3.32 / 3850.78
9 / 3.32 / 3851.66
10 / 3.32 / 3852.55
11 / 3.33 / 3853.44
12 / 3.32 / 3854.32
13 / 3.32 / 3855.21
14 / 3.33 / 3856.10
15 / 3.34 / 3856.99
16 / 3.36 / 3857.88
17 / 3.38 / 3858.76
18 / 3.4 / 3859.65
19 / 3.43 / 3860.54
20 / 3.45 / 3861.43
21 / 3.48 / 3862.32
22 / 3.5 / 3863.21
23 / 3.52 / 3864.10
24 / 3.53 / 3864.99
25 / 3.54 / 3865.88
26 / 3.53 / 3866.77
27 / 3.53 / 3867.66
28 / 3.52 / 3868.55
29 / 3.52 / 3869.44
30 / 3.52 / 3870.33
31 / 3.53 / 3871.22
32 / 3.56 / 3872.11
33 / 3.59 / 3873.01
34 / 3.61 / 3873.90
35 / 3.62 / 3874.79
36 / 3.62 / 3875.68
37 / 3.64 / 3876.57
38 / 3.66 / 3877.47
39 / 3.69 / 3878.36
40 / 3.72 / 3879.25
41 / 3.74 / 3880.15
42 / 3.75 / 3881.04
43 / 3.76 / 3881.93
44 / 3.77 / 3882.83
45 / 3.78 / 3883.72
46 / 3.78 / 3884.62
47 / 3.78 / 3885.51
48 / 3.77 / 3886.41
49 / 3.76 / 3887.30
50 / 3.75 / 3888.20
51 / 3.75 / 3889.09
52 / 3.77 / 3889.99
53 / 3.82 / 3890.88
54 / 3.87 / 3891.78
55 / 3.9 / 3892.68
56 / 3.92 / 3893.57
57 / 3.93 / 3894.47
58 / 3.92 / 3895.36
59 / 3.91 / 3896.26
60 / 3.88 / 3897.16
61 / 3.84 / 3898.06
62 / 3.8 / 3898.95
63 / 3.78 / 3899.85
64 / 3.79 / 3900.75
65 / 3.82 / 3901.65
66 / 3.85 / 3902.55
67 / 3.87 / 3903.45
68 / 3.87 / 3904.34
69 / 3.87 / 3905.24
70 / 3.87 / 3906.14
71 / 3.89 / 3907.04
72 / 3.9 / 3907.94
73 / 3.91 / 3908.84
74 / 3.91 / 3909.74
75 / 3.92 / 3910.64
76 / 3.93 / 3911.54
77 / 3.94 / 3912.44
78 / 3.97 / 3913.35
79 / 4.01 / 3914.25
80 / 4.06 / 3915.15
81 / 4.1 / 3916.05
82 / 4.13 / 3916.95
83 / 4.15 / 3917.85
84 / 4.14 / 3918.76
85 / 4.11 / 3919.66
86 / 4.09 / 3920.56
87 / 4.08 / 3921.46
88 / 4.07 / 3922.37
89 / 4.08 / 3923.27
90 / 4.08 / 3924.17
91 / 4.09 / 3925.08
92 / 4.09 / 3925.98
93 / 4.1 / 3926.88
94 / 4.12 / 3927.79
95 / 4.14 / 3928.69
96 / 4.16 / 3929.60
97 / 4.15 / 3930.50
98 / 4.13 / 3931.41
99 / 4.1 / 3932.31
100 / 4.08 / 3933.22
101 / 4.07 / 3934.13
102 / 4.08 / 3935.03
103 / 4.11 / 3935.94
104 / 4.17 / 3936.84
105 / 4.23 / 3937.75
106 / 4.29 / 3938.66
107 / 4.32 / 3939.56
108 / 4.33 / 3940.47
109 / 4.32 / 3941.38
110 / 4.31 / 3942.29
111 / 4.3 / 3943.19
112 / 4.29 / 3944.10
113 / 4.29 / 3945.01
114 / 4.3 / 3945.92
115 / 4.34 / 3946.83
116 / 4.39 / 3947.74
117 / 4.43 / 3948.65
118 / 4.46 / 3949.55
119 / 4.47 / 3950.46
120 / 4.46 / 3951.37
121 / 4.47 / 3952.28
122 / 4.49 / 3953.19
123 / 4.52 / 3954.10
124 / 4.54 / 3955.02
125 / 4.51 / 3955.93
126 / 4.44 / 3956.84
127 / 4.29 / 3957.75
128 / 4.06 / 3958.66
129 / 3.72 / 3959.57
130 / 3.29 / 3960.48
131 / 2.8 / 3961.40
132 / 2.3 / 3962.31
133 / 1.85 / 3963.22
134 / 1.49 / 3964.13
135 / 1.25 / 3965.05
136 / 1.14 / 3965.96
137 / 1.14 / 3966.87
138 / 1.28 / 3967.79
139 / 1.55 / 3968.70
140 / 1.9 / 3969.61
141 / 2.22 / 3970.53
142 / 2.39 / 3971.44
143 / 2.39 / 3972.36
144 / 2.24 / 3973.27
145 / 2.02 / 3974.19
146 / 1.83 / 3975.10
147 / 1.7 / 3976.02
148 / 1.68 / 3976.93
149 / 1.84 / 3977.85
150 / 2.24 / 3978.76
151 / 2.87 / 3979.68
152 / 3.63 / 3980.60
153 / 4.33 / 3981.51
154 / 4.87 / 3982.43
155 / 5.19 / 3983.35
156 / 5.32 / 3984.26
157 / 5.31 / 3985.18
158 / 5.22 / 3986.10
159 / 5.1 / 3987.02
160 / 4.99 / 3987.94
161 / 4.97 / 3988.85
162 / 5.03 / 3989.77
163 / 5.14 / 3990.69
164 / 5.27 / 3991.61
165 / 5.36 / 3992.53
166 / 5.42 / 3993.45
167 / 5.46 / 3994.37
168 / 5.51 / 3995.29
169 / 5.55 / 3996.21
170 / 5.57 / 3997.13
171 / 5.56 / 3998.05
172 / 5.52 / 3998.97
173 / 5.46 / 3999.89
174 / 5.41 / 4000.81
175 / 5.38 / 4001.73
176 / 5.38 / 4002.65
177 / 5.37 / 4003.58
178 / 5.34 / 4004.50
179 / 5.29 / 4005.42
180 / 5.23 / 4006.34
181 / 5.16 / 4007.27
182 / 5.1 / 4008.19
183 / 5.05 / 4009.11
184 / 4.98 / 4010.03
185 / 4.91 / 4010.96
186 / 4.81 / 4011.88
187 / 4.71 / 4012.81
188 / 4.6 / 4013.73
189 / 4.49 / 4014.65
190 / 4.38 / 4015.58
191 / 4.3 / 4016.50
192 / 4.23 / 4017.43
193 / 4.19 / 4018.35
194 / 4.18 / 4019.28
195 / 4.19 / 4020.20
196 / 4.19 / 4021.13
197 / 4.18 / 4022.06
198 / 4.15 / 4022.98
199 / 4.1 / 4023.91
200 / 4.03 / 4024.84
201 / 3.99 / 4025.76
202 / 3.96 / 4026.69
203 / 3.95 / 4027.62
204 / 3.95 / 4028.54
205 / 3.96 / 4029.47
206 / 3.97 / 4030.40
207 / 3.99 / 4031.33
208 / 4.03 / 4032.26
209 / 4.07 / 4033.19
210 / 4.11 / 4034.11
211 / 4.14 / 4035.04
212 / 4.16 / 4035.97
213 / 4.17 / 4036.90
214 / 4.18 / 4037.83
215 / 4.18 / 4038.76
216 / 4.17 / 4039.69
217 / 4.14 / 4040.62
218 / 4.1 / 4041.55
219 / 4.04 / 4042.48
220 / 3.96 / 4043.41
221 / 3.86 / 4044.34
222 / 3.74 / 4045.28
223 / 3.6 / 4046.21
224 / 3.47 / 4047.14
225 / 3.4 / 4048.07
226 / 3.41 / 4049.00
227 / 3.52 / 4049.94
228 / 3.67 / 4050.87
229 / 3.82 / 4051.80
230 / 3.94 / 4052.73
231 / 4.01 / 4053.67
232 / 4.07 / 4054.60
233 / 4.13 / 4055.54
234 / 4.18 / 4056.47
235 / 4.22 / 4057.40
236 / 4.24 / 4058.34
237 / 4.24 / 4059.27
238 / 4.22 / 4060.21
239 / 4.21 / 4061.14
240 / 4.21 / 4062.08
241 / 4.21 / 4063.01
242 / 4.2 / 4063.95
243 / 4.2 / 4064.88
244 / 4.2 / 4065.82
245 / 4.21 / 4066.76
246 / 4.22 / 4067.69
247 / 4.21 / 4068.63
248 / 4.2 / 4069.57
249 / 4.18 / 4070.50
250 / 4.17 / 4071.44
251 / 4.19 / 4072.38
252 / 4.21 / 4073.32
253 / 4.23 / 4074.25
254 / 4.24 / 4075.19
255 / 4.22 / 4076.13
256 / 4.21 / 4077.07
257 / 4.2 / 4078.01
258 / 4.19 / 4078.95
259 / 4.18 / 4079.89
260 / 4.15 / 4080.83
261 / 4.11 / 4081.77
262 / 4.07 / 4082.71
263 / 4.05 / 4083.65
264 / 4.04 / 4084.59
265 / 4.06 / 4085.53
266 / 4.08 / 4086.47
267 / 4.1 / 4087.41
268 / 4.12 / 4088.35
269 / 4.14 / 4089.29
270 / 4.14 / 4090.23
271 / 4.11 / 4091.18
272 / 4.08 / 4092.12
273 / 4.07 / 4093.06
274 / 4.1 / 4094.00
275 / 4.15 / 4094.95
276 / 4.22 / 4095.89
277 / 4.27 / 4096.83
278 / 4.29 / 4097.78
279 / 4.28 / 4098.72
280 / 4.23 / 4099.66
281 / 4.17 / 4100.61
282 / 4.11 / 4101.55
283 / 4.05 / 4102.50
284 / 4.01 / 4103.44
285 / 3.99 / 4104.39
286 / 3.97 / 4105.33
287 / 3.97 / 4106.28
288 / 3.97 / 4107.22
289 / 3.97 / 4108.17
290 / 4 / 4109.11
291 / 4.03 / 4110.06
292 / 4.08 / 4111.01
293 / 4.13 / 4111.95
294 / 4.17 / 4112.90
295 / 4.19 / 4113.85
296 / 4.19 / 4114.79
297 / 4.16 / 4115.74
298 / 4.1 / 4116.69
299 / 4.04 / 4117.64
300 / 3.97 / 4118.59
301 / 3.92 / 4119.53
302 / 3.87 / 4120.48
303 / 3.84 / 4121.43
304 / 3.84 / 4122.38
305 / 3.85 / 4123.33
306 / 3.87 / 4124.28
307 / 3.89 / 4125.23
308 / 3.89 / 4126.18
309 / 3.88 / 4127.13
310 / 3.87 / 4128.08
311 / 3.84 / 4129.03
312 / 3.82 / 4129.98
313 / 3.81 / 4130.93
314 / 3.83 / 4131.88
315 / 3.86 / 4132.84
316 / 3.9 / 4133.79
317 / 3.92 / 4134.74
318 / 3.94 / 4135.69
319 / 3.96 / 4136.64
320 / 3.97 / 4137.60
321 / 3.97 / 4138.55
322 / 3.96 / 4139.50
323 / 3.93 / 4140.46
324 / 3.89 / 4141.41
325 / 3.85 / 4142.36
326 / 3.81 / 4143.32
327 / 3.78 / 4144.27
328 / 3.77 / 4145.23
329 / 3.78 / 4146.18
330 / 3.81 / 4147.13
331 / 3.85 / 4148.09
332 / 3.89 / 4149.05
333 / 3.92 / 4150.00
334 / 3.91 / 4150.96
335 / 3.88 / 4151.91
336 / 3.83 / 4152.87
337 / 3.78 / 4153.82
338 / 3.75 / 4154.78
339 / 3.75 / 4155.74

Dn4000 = 1.18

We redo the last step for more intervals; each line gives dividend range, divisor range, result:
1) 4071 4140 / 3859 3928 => 1.18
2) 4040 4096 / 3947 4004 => 1.10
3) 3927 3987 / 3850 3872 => 1.09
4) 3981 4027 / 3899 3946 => 1.26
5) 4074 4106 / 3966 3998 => 1.17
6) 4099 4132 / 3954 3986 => 1.46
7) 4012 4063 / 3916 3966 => 1.07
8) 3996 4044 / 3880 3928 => 1.23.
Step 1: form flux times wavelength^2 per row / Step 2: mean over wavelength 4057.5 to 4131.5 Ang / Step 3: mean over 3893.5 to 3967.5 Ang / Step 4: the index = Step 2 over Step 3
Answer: 1.14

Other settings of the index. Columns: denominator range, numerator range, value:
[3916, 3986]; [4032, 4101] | 1.20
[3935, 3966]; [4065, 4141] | 1.13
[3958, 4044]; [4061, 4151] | 1.06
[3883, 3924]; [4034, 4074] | 1.11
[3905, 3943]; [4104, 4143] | 1.07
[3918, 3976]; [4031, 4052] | 1.14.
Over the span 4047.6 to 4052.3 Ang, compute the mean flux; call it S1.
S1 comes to 3.57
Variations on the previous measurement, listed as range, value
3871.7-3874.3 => 3.58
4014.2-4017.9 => 4.35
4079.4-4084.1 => 4.11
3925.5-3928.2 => 4.11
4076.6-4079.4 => 4.2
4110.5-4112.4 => 4.11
